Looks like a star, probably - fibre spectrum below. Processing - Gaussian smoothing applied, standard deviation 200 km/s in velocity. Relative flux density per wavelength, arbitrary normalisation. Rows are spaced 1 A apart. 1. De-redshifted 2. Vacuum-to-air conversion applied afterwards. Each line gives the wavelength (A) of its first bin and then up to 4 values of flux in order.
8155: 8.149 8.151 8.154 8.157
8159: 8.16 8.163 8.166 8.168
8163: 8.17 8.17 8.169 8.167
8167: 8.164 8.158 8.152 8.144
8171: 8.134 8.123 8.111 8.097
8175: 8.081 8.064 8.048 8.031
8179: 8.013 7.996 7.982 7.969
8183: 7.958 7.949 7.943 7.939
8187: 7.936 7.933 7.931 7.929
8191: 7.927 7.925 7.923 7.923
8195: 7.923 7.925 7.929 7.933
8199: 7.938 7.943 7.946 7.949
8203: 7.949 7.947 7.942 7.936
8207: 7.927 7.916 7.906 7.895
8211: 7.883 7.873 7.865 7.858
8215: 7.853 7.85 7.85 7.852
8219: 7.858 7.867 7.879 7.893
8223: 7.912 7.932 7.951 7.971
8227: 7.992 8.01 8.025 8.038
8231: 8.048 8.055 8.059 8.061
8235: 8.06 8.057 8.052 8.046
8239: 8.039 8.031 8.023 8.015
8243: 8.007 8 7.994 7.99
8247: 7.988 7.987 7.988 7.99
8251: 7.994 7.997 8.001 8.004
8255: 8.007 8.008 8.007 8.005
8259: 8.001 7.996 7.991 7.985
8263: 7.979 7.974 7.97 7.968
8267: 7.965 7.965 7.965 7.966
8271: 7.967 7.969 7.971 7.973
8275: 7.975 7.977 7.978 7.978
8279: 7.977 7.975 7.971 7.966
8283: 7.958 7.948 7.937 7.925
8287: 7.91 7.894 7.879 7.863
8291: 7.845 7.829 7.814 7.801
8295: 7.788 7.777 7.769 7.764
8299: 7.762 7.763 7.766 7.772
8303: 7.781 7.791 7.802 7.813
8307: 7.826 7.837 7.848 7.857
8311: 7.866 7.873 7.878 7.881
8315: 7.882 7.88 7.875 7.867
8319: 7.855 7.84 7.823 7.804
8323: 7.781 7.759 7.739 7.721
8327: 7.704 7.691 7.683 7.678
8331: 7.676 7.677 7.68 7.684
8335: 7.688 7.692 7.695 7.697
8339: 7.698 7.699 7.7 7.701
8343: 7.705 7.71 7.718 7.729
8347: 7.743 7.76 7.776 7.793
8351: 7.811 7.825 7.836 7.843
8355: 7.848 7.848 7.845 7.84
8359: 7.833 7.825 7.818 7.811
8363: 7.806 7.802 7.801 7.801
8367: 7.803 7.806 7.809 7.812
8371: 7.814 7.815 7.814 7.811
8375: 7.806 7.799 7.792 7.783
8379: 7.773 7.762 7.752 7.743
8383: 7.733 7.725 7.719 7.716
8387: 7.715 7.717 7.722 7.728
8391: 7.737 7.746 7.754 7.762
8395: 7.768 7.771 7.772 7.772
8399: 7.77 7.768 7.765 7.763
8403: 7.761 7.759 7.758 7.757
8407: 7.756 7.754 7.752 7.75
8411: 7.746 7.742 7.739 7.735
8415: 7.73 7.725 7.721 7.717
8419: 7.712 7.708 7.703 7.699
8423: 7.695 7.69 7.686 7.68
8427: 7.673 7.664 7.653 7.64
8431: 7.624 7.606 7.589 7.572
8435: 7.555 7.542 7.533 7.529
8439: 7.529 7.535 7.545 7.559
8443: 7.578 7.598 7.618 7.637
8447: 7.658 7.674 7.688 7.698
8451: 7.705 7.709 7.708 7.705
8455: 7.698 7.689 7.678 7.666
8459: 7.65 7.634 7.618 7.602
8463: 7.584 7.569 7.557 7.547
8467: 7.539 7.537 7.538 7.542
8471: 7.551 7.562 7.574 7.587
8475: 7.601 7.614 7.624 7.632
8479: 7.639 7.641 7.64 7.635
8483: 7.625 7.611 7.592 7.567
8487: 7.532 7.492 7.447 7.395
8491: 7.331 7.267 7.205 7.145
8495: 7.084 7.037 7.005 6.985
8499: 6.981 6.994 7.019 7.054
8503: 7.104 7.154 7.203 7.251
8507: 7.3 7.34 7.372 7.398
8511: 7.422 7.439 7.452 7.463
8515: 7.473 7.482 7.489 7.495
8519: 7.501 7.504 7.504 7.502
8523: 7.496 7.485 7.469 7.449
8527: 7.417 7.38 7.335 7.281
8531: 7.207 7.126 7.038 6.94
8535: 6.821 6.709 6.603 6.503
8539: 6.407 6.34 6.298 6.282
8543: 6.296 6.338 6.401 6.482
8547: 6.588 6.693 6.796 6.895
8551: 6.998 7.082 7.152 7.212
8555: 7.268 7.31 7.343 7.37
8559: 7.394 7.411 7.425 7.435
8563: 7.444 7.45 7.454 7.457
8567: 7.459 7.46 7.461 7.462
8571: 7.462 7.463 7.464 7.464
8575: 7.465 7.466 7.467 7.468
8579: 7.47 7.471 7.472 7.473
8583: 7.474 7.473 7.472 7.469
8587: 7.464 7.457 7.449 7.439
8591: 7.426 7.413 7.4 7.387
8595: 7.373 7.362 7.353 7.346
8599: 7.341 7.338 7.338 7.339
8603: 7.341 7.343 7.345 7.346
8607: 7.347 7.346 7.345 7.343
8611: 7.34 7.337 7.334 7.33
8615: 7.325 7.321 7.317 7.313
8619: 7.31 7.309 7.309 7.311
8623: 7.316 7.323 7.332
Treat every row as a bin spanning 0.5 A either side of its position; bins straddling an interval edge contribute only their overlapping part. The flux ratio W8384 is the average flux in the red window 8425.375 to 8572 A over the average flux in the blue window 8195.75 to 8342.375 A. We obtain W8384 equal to 0.9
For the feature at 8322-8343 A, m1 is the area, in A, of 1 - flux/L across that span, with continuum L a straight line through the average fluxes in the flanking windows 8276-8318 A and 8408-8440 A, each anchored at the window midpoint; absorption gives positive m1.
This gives 0.3 A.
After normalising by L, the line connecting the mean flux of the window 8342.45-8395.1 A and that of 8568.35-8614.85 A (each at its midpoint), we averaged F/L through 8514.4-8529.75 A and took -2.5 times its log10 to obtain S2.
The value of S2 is 0.01 mag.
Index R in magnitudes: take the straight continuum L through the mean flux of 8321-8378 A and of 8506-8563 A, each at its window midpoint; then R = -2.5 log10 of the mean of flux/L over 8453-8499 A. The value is -0.026 mag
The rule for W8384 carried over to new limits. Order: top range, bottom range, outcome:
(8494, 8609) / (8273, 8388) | 0.93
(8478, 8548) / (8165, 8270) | 0.90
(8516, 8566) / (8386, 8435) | 0.92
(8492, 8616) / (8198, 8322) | 0.91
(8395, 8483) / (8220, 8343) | 0.97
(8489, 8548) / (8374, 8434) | 0.92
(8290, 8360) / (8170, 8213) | 0.98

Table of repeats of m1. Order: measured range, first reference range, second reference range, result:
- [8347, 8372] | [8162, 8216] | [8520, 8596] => -0.6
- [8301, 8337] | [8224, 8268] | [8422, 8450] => 0.3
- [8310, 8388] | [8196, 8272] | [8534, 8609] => -0.7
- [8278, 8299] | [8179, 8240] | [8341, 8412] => 0.0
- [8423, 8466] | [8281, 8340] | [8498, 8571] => -1.2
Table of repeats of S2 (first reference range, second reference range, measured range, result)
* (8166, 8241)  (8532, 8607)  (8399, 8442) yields -0.02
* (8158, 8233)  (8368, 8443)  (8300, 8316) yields 0.00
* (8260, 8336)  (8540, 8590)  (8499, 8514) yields 0.02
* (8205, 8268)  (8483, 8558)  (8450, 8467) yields -0.05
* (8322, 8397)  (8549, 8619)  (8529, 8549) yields 0.12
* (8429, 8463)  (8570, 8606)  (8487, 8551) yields 0.06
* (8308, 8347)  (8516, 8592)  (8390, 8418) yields -0.02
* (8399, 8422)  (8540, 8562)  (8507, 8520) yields -0.05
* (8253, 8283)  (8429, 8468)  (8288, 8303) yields 0.02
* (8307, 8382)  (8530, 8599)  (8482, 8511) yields 0.01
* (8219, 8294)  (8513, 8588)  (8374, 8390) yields -0.01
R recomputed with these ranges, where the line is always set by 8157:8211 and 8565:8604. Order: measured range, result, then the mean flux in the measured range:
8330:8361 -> 0.004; 7.75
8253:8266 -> -0.012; 7.99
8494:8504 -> 0.076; 7.04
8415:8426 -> -0.005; 7.71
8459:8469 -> 0.004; 7.58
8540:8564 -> 0.079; 6.95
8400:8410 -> -0.009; 7.76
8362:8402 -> -0.006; 7.77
